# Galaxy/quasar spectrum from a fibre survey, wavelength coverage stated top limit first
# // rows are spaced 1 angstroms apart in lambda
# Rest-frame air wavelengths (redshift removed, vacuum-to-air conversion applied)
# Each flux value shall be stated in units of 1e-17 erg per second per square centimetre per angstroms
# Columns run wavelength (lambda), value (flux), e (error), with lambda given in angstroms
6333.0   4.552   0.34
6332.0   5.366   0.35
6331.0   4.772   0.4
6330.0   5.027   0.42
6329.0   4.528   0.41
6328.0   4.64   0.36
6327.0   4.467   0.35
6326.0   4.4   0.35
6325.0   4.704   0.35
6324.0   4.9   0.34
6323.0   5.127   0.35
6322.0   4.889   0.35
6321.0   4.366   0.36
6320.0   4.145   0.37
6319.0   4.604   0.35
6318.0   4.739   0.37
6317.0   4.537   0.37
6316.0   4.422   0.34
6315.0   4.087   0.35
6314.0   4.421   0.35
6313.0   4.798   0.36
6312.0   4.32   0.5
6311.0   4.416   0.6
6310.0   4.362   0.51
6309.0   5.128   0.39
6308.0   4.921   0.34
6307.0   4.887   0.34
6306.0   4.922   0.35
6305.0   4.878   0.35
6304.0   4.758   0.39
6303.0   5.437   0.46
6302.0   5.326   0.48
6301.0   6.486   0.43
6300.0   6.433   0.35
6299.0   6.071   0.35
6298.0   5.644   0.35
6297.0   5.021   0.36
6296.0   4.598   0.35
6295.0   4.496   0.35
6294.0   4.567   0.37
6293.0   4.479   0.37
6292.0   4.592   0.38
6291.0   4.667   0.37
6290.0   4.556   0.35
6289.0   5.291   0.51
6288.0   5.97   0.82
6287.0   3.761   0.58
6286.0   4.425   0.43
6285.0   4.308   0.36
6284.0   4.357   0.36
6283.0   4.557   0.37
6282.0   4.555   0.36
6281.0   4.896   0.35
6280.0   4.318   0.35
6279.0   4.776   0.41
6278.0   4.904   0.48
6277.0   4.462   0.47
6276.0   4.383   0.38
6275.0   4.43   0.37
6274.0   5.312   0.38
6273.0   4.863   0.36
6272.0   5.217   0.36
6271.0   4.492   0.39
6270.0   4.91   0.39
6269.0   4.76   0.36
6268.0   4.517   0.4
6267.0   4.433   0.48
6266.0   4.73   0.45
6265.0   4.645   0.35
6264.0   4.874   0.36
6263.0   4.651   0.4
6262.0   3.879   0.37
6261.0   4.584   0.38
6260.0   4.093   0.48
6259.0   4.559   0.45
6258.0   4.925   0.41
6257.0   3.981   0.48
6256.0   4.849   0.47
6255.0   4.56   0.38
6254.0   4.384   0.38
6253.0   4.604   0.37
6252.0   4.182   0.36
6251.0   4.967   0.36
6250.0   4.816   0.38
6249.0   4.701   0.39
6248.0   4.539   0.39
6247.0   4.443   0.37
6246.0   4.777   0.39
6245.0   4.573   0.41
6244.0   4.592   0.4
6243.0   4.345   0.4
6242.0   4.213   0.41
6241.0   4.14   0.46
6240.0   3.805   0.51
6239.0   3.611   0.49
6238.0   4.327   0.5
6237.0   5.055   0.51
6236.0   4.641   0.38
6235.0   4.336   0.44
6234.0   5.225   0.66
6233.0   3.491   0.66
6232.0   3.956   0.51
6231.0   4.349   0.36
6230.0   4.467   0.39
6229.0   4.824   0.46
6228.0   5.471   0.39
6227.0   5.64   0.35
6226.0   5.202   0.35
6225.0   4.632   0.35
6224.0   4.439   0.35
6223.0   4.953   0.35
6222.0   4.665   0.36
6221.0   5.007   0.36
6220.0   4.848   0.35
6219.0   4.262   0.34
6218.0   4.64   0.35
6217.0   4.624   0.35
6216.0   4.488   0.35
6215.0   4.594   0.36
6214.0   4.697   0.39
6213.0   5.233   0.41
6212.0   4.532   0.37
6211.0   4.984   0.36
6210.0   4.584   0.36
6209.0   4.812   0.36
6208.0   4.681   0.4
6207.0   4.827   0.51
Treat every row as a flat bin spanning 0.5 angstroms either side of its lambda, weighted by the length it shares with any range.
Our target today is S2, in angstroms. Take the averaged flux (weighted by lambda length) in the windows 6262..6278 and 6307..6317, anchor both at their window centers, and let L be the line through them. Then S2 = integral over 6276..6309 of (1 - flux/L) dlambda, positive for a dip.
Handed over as -2.1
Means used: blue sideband 4.69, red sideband 4.56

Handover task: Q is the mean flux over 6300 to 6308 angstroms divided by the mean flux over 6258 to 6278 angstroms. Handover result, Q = 1.1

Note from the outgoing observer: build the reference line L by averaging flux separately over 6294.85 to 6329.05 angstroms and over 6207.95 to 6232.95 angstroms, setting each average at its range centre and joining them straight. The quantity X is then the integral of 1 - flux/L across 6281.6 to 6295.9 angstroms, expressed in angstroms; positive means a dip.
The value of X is 0.6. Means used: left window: 4.72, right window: 4.86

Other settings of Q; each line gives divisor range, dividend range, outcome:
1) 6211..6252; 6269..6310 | 1.06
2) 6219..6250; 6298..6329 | 1.06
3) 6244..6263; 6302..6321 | 1.03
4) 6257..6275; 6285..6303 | 1.09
